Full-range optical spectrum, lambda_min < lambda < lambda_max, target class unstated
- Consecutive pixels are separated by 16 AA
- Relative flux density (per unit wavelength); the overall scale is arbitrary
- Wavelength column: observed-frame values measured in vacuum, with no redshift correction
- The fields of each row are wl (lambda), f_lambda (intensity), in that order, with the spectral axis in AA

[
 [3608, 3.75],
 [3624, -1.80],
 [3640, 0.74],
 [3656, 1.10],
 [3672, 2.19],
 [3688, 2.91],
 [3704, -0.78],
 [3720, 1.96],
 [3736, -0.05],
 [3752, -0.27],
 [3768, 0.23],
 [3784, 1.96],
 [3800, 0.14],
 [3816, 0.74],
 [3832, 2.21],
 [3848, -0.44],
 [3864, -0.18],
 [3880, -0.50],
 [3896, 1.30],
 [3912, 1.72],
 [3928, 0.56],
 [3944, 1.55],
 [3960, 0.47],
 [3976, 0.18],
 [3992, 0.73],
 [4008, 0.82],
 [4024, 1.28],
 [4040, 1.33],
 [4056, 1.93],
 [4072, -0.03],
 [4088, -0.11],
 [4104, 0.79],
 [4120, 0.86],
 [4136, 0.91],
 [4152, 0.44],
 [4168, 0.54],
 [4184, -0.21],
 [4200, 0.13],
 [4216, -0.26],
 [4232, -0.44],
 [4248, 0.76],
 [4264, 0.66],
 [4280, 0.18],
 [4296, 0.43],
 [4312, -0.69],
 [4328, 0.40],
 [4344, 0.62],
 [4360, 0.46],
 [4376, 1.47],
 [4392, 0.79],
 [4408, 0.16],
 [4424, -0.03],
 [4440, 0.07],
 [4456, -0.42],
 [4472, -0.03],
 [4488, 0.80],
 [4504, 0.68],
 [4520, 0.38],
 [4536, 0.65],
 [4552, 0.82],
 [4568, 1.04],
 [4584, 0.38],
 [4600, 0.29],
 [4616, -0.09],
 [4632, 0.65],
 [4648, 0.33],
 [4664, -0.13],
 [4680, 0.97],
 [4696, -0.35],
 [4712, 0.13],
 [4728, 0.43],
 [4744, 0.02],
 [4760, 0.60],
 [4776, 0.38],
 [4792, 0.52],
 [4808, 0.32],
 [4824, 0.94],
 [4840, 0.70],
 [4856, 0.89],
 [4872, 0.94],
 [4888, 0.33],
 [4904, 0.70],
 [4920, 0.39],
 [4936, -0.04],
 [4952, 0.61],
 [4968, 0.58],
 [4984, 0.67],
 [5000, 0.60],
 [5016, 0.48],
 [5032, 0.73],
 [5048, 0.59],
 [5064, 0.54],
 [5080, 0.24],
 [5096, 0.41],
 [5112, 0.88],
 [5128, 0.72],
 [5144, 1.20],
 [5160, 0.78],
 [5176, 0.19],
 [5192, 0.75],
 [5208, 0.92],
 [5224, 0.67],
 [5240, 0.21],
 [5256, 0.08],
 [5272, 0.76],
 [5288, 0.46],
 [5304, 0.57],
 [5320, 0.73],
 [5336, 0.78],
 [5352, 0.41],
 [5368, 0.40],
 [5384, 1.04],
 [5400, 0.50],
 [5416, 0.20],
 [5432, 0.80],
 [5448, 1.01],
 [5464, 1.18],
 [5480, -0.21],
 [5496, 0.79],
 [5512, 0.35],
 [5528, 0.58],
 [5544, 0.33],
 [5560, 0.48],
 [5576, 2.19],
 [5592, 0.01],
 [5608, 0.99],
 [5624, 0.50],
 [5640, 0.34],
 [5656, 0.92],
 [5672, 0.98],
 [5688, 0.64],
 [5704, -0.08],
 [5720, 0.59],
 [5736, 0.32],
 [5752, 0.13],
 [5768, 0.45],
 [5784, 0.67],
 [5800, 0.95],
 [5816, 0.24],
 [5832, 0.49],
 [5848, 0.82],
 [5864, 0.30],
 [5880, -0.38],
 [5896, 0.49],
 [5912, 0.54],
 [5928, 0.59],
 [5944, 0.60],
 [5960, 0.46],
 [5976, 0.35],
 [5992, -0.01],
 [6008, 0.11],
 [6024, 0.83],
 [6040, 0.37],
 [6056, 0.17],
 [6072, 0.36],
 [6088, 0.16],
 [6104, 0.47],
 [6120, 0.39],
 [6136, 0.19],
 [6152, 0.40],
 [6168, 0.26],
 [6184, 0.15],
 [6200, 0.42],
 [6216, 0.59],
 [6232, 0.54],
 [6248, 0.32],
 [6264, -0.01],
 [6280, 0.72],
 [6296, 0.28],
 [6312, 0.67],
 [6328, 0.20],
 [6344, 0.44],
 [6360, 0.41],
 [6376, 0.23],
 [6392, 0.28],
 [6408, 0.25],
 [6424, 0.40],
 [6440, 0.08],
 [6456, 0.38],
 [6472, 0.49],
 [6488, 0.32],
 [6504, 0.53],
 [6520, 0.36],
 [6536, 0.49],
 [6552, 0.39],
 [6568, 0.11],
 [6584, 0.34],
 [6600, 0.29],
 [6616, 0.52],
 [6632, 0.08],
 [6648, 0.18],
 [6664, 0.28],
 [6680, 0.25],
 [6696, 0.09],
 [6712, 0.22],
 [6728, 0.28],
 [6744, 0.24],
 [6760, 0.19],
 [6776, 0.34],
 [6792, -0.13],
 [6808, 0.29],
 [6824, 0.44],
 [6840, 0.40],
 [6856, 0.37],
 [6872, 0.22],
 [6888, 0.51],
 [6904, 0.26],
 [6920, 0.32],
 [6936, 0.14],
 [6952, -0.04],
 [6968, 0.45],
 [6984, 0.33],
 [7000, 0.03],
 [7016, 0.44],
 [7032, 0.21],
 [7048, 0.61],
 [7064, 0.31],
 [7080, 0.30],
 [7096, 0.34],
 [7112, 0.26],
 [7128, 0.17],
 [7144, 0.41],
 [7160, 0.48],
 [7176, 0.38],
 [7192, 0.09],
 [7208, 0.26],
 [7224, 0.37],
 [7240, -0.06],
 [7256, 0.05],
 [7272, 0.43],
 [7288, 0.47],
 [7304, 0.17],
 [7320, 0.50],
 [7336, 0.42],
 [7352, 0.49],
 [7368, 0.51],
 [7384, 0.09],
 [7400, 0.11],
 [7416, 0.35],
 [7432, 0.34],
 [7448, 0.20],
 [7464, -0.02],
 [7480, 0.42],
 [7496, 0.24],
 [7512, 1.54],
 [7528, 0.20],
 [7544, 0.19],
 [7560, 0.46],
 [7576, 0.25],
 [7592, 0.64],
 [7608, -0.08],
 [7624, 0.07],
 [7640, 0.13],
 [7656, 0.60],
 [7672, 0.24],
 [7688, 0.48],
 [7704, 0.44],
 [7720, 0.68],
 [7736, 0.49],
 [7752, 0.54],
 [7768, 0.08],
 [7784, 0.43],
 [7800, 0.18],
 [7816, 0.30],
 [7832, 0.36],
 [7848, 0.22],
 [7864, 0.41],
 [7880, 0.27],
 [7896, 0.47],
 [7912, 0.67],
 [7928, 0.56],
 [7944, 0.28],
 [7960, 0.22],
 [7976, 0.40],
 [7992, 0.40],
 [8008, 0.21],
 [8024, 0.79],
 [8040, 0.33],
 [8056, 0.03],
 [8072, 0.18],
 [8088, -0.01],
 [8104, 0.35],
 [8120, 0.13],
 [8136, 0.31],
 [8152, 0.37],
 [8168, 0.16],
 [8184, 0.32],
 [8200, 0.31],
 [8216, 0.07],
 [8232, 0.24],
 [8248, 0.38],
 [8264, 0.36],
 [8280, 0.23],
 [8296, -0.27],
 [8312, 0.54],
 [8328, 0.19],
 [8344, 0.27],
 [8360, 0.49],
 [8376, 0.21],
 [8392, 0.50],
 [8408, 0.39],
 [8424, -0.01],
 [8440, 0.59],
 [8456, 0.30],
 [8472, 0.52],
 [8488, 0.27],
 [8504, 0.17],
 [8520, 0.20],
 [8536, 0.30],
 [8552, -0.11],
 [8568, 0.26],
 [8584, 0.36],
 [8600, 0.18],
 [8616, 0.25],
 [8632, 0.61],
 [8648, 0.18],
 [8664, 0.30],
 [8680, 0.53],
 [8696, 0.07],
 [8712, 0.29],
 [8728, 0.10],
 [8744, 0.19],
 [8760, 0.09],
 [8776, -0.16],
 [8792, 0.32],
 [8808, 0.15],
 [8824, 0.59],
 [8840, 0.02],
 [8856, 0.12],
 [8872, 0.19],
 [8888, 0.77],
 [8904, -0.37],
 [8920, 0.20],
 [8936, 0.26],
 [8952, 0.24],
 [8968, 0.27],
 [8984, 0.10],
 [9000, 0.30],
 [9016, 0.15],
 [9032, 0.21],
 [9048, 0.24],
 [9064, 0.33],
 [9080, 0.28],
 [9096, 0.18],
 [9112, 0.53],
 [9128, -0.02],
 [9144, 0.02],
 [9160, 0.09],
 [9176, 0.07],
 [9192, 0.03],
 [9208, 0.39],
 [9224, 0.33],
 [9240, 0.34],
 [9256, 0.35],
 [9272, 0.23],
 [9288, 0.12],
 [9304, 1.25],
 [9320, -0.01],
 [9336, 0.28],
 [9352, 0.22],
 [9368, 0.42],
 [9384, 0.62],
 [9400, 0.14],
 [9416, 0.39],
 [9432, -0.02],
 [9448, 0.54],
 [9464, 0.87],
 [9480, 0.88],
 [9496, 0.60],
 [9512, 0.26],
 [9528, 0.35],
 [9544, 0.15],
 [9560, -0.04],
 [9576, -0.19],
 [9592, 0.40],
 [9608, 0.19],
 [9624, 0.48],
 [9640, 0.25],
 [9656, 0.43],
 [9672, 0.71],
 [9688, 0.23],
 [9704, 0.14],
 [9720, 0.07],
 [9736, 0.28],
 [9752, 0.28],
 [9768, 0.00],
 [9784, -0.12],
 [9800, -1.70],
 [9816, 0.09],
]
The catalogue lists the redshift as 0.144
